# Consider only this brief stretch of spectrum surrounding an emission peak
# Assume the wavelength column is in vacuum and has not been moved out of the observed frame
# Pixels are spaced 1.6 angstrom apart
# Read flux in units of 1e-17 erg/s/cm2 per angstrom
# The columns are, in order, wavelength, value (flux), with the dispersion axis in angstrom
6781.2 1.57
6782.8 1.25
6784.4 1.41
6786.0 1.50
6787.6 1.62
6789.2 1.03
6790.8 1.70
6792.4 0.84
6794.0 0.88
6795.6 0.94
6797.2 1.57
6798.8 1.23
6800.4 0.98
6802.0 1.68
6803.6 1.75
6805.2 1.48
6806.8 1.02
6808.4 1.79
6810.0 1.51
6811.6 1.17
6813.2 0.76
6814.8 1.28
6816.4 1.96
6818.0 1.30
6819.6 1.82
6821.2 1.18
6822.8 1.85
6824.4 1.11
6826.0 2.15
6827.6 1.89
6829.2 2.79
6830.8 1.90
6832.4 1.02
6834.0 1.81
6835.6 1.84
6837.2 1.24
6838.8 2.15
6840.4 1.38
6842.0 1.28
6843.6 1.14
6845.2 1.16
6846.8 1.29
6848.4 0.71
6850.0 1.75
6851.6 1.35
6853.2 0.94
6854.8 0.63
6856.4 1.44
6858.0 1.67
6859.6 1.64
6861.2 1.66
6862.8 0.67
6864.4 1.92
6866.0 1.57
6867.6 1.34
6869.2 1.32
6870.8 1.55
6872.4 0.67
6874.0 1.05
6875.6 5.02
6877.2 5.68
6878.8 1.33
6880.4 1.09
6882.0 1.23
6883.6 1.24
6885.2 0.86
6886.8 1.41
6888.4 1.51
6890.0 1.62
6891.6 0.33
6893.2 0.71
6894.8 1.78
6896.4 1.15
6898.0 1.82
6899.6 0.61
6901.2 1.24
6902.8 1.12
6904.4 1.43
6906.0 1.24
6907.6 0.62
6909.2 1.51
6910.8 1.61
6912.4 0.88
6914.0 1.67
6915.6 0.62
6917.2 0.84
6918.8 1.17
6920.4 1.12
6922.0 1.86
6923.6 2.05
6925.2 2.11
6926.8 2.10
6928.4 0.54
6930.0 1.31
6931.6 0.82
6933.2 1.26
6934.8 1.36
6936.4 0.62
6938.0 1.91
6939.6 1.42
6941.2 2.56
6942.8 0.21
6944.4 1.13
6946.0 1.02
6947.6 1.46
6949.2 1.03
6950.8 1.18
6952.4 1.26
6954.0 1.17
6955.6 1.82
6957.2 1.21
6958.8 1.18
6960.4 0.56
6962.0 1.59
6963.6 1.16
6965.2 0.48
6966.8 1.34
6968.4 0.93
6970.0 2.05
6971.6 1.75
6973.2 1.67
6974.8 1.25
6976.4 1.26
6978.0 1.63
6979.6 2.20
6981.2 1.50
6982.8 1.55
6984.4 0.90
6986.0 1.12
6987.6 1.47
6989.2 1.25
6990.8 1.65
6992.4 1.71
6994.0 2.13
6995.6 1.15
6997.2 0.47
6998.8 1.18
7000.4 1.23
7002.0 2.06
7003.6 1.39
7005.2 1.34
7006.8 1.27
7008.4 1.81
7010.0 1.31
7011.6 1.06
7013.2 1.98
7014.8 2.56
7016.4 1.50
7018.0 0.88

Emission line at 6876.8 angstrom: H-beta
